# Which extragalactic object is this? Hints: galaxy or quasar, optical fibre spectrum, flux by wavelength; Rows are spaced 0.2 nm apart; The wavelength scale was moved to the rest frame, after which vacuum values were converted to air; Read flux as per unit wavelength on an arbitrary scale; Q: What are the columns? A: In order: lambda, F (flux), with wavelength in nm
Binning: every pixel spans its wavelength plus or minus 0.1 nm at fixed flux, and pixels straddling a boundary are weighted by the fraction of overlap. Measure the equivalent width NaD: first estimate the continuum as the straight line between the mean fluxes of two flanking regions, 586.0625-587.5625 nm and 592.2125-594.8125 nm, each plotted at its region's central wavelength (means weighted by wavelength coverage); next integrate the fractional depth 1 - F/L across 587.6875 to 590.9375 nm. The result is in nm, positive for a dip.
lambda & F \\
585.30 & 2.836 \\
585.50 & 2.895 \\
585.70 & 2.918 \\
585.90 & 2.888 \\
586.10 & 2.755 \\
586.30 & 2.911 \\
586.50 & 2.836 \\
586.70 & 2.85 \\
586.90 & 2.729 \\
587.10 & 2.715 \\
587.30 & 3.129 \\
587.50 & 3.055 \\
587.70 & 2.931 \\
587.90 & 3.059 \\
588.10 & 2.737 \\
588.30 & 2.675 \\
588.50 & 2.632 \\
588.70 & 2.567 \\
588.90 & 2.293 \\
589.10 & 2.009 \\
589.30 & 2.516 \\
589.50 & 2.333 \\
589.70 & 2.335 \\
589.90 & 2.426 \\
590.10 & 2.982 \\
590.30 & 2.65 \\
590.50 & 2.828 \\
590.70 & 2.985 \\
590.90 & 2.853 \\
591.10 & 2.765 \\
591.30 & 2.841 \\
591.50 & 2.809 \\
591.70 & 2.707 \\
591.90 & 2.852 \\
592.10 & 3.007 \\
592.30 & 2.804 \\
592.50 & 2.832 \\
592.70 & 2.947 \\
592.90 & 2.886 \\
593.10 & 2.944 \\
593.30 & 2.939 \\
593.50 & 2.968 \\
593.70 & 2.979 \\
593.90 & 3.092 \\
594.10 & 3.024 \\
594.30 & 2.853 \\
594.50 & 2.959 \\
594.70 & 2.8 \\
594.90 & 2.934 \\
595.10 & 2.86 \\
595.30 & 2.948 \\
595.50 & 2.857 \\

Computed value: 0.302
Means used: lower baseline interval 2.87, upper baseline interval 2.93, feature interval 2.62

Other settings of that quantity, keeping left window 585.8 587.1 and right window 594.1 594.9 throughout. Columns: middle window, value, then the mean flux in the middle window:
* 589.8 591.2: 0.037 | 2.78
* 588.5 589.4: 0.147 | 2.38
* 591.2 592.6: 0.018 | 2.84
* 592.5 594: -0.037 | 2.96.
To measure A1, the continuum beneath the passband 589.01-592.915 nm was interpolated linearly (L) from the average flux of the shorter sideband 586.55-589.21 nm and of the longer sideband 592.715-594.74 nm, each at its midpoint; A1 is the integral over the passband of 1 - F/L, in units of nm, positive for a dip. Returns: 0.18 nm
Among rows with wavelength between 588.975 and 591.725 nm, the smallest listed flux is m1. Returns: 2.009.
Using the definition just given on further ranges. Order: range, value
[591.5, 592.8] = 2.707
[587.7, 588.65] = 2.632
